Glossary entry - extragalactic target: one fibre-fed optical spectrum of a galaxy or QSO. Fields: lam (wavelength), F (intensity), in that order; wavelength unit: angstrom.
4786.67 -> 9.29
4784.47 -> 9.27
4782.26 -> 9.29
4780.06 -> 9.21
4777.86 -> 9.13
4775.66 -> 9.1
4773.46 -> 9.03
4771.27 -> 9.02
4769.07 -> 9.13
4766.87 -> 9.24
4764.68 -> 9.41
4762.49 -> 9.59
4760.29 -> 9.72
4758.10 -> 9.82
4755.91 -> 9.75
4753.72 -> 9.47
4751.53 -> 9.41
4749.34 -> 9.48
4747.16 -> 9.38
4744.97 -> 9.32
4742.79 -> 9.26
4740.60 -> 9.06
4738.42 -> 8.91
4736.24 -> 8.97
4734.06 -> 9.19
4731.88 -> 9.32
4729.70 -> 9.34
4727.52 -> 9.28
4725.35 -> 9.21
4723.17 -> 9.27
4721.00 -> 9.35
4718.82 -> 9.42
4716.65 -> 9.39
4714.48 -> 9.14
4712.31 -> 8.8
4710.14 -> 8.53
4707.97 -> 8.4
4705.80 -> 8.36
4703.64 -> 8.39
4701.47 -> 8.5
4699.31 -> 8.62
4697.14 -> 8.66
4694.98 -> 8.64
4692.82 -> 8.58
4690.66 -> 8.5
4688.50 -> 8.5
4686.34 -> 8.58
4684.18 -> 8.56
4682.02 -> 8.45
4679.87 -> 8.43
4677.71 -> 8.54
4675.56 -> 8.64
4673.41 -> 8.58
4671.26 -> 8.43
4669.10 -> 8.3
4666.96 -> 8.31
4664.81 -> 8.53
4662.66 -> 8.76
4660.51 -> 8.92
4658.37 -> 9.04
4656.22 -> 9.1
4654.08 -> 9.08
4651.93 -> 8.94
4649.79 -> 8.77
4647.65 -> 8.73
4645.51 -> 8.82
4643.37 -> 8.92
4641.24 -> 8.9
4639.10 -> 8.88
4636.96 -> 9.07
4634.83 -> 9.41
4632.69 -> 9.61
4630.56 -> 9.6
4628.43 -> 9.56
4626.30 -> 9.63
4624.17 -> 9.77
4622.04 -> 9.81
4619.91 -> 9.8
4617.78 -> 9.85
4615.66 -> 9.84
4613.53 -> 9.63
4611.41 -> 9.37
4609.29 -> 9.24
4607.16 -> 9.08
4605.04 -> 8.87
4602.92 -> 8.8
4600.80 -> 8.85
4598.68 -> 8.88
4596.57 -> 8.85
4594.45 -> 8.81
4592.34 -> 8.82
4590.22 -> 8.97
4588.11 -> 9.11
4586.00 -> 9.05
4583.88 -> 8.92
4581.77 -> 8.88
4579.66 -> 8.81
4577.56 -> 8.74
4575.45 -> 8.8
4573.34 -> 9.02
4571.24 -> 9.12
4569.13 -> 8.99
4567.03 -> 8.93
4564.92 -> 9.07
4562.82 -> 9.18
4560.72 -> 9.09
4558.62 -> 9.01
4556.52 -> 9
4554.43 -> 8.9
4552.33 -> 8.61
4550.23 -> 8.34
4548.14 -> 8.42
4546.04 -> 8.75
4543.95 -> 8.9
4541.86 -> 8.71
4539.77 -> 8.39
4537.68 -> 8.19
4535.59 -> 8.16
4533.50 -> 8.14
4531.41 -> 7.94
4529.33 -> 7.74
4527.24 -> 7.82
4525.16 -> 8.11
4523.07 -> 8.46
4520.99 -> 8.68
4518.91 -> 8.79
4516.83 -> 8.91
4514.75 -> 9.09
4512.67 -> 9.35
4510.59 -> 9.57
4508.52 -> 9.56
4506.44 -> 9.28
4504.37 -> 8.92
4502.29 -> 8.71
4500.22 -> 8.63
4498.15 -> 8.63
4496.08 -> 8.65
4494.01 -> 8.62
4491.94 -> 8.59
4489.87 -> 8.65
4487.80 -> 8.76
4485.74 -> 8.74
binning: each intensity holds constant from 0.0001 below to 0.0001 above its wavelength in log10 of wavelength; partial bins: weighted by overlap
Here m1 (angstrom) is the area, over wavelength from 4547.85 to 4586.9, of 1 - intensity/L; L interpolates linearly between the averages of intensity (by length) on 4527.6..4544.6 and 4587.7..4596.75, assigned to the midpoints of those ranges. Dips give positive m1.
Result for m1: -1.3 angstrom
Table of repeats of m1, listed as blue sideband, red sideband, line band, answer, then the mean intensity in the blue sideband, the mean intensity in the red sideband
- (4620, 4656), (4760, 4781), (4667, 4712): 3.5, 9.23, 9.24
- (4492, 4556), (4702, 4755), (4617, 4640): -1.7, 8.64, 9.11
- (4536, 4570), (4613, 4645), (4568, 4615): 0.7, 8.77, 9.47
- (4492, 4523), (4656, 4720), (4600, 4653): -3.2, 8.93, 8.65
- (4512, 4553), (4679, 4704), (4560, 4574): -1.0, 8.47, 8.54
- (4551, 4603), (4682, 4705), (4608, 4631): -2.2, 8.93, 8.54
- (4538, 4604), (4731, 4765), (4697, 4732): 1.3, 8.86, 9.38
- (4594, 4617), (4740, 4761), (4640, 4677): 2.0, 9.13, 9.47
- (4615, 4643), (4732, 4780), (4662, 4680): 1.8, 9.5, 9.3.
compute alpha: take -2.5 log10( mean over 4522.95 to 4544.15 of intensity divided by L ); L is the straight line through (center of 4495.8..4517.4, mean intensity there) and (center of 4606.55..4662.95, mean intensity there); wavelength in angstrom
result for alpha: 0.11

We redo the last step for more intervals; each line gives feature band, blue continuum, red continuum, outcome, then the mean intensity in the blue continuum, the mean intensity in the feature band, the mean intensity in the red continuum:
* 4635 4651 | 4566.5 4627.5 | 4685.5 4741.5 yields 0.02 mag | 9.15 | 8.9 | 8.88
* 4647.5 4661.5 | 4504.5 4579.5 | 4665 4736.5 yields -0.02 mag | 8.74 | 8.95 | 8.76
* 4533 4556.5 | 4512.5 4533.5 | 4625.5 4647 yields 0.01 mag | 8.44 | 8.53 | 9.23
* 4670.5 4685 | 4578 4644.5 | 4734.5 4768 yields 0.09 mag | 9.21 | 8.52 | 9.38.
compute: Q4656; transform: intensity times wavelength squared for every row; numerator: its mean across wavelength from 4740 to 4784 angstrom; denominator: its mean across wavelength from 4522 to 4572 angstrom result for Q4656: 1.19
